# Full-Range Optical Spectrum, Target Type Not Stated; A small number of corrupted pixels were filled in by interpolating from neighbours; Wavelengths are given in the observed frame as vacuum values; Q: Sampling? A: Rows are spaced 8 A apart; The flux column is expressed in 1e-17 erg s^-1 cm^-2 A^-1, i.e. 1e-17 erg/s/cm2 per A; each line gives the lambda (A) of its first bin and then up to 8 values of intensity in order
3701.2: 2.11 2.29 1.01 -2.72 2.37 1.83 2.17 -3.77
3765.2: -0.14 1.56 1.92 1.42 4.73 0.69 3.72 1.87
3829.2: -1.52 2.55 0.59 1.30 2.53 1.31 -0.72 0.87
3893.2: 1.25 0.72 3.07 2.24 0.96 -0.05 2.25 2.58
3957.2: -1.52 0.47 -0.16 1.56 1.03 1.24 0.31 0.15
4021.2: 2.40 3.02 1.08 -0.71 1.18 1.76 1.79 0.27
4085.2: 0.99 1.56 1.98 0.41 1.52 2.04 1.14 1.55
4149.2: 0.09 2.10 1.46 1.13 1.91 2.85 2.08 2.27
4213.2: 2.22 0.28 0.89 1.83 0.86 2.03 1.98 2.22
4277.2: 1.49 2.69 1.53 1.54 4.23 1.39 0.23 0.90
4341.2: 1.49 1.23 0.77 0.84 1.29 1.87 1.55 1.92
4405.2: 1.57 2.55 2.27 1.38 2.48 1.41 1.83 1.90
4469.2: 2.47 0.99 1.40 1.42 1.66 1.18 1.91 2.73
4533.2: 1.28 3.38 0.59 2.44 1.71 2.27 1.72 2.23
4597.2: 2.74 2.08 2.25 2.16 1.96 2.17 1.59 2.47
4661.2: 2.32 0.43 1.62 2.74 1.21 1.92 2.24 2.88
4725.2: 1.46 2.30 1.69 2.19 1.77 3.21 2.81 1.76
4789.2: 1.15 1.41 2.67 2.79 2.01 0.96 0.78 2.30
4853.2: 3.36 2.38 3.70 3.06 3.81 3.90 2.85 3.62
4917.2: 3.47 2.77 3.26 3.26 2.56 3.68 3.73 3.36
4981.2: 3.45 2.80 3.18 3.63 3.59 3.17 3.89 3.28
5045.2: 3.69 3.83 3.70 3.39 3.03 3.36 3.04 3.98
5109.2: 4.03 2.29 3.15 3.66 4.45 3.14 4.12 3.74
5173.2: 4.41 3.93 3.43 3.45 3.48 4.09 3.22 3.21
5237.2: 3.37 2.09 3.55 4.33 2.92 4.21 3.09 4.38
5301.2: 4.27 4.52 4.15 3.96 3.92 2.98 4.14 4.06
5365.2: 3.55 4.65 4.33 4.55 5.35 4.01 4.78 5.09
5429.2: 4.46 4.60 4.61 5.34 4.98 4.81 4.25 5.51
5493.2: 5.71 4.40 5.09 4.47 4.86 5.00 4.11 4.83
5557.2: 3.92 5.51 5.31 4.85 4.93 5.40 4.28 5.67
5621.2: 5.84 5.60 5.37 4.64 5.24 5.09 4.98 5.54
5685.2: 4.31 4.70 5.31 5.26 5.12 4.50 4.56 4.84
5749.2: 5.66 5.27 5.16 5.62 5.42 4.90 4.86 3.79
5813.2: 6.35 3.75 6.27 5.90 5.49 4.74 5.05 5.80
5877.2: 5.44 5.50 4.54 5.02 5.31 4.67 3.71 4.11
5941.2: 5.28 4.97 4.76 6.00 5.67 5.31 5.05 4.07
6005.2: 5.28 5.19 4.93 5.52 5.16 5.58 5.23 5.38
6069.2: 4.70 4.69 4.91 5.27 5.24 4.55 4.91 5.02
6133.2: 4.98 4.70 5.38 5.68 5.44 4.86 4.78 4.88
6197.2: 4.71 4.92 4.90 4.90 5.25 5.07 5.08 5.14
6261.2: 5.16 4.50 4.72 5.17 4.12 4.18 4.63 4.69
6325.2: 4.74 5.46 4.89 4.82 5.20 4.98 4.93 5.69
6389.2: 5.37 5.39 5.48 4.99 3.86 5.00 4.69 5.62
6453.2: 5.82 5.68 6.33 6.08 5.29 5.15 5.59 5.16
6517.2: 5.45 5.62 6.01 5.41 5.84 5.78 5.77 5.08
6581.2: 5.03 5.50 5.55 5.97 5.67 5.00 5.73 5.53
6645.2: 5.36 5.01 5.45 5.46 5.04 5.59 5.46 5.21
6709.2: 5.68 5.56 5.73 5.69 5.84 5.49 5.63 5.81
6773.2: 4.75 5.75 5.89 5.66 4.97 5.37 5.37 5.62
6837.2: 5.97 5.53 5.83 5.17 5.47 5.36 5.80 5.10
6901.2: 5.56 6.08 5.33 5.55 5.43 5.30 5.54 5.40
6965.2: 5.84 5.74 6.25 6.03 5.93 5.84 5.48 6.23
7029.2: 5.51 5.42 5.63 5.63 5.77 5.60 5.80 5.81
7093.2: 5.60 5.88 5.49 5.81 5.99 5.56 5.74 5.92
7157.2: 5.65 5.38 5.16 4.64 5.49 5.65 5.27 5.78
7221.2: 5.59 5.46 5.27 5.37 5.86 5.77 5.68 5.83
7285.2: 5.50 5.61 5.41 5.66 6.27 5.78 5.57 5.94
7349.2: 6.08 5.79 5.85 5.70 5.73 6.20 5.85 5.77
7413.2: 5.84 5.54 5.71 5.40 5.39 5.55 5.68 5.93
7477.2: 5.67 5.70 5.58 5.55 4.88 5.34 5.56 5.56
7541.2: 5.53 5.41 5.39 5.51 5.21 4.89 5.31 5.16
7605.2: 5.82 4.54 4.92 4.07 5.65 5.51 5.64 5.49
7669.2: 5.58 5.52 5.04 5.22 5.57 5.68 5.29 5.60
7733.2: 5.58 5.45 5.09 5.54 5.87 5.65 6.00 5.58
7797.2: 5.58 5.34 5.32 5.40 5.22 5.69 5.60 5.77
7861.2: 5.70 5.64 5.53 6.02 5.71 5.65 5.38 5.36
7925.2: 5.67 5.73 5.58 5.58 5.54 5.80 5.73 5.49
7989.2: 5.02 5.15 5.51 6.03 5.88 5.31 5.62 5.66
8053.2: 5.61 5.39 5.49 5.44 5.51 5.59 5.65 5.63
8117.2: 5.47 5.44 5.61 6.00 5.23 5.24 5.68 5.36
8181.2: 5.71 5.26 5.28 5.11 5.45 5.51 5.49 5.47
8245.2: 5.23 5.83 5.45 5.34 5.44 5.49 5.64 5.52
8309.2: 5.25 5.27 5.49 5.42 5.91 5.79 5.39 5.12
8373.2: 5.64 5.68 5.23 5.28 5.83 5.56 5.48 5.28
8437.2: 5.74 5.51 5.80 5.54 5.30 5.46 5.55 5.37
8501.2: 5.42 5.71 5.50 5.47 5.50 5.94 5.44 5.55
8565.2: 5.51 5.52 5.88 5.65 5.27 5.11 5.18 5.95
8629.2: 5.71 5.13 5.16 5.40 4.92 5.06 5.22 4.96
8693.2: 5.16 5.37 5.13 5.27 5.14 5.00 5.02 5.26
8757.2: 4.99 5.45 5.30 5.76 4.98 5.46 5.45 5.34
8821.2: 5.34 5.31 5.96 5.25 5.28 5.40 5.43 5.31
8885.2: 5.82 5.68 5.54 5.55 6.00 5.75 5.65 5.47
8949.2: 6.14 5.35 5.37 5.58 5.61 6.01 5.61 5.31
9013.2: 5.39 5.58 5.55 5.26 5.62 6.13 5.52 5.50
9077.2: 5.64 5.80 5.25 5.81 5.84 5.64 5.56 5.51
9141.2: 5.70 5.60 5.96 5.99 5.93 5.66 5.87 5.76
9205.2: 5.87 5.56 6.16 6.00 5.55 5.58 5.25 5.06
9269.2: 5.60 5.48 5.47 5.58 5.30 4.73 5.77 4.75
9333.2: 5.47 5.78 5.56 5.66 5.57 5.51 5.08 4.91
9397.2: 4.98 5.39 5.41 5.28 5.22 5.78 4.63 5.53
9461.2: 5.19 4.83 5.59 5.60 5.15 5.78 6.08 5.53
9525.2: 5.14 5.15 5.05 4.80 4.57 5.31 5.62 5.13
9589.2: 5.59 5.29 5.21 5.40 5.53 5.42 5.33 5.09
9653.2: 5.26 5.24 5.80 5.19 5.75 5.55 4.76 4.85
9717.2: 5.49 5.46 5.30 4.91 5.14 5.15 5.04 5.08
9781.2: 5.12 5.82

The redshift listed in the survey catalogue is 0.22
